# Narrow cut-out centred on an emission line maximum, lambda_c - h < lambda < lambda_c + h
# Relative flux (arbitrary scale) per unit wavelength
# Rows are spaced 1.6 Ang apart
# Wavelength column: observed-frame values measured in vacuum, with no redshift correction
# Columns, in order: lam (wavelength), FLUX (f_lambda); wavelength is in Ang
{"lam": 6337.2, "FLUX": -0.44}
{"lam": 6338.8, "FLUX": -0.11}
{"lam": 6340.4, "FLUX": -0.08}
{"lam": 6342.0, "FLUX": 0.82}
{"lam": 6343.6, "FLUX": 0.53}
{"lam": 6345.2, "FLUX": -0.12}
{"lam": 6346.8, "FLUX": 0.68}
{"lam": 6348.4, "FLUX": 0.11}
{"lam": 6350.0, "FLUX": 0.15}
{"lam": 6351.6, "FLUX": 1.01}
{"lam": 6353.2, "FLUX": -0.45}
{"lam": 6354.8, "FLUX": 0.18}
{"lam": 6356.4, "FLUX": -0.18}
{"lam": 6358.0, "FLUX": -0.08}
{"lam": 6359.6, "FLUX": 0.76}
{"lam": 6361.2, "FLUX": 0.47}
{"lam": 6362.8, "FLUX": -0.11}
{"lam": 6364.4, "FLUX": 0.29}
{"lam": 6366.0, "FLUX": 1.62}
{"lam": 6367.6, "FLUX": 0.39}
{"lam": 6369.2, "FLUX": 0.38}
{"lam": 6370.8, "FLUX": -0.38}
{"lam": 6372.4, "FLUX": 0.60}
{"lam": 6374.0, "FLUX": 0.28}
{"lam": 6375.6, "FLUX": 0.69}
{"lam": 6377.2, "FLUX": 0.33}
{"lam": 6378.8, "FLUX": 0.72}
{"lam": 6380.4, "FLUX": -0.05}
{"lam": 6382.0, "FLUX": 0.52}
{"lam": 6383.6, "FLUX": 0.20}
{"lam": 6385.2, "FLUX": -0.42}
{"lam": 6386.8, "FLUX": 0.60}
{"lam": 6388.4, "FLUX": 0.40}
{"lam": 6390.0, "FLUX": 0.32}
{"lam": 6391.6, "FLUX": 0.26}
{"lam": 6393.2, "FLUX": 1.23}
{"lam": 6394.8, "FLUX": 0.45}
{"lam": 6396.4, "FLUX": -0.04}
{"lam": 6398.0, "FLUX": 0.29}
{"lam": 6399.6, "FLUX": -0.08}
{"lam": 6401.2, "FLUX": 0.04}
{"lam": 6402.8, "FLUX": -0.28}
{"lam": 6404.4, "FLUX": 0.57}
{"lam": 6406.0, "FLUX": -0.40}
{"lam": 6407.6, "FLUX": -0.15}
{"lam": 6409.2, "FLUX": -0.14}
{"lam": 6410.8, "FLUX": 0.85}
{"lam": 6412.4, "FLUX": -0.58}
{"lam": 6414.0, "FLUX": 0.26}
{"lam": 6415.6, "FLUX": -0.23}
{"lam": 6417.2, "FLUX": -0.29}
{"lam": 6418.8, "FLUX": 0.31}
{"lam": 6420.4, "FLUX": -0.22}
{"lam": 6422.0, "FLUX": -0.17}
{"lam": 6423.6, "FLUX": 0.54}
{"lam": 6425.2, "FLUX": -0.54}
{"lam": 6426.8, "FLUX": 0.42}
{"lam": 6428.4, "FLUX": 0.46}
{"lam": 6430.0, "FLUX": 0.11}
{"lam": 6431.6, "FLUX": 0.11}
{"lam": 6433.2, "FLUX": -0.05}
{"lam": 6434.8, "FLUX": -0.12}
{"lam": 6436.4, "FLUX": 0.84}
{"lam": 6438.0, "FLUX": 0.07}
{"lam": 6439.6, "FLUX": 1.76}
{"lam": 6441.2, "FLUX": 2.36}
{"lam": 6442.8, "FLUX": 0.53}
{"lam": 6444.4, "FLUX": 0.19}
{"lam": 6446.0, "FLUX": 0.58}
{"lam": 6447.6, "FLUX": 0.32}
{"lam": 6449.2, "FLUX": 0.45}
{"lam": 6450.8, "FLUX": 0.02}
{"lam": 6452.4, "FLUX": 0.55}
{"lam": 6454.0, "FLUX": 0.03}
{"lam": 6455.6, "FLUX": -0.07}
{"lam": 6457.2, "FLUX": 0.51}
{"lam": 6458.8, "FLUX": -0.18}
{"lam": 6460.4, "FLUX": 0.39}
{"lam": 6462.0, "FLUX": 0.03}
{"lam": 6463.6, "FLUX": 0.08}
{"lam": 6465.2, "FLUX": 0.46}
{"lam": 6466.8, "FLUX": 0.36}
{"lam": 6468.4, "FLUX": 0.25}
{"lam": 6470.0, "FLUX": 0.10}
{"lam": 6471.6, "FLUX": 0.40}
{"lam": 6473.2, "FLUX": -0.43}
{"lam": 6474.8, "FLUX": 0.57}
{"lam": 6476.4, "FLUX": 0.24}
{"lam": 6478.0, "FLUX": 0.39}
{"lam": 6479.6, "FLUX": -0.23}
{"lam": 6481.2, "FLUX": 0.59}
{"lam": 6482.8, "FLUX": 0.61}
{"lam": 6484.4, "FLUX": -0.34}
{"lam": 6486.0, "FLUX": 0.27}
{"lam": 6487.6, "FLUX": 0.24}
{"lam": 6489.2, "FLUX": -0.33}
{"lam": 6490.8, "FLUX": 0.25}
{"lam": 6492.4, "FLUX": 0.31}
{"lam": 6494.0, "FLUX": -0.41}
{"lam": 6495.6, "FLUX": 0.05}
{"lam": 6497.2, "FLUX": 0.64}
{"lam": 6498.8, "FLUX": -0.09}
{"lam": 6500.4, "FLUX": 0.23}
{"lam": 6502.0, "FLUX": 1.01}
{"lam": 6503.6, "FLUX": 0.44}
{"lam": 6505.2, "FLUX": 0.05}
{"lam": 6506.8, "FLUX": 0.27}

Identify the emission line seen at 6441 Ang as [O III] 5007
